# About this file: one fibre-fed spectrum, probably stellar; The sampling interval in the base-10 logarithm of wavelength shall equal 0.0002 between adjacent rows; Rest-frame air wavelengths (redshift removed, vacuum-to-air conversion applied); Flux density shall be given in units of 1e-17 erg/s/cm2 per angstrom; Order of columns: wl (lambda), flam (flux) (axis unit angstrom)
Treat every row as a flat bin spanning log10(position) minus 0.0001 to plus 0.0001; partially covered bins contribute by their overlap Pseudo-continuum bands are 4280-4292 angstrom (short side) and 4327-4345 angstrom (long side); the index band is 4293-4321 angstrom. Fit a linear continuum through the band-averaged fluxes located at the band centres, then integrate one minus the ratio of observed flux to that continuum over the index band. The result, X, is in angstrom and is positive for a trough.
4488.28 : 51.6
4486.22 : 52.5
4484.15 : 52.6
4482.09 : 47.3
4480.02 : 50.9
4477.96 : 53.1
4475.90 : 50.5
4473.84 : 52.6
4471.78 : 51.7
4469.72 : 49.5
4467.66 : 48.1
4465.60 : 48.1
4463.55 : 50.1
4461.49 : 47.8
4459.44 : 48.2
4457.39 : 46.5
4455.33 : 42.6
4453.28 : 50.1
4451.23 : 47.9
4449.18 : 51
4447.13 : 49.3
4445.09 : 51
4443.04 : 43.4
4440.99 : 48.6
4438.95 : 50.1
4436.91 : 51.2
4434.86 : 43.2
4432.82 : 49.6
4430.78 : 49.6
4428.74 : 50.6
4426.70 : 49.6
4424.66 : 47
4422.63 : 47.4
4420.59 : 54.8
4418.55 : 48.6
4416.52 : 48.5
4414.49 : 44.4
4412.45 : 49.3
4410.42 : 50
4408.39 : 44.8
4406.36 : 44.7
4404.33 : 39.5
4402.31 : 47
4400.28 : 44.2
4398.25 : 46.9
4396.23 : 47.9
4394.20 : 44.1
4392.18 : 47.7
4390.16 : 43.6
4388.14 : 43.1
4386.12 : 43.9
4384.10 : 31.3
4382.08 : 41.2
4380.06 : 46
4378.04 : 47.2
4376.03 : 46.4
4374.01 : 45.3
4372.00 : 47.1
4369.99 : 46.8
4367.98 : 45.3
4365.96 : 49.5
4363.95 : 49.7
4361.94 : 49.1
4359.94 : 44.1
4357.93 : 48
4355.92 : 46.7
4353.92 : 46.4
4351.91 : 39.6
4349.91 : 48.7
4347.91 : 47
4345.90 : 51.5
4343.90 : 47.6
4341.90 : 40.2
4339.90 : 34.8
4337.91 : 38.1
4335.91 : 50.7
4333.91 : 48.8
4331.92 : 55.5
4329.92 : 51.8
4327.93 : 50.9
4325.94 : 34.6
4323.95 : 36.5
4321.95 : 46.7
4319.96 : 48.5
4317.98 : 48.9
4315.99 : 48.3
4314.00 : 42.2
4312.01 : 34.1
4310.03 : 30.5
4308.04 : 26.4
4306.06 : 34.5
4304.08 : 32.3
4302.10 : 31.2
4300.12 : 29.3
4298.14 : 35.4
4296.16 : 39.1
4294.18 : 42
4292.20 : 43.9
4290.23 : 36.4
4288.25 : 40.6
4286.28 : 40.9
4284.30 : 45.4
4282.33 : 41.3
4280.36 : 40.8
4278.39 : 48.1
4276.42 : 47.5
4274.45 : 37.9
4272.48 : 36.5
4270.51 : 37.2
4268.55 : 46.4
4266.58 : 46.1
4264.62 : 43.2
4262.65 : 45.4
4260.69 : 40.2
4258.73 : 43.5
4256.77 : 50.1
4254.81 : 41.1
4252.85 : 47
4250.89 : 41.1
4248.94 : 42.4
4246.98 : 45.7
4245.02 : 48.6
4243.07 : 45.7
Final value 3.9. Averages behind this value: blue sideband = 41.1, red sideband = 46.5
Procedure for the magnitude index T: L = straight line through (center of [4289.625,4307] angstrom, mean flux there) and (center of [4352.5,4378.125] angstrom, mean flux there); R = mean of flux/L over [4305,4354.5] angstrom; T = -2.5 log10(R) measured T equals -0.054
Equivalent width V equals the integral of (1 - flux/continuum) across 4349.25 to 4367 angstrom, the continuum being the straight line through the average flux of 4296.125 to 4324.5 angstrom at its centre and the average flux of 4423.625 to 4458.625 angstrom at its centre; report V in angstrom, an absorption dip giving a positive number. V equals -2.3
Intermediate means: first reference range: 37.6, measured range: 46.8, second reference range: 48.3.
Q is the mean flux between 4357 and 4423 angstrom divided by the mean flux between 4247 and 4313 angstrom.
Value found 1.1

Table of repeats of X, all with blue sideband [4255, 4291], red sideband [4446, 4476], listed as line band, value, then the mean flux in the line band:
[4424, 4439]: -0.3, 48.8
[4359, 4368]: -0.4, 47.8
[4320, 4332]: -0.3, 45.4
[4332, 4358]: -0.3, 45.5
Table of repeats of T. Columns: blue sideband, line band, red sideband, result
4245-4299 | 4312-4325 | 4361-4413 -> -0.01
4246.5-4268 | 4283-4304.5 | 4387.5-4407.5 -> 0.17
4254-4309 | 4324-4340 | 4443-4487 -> -0.08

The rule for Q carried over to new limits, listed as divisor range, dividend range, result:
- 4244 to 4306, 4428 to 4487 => 1.19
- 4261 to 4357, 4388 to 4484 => 1.14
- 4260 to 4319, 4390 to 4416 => 1.15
